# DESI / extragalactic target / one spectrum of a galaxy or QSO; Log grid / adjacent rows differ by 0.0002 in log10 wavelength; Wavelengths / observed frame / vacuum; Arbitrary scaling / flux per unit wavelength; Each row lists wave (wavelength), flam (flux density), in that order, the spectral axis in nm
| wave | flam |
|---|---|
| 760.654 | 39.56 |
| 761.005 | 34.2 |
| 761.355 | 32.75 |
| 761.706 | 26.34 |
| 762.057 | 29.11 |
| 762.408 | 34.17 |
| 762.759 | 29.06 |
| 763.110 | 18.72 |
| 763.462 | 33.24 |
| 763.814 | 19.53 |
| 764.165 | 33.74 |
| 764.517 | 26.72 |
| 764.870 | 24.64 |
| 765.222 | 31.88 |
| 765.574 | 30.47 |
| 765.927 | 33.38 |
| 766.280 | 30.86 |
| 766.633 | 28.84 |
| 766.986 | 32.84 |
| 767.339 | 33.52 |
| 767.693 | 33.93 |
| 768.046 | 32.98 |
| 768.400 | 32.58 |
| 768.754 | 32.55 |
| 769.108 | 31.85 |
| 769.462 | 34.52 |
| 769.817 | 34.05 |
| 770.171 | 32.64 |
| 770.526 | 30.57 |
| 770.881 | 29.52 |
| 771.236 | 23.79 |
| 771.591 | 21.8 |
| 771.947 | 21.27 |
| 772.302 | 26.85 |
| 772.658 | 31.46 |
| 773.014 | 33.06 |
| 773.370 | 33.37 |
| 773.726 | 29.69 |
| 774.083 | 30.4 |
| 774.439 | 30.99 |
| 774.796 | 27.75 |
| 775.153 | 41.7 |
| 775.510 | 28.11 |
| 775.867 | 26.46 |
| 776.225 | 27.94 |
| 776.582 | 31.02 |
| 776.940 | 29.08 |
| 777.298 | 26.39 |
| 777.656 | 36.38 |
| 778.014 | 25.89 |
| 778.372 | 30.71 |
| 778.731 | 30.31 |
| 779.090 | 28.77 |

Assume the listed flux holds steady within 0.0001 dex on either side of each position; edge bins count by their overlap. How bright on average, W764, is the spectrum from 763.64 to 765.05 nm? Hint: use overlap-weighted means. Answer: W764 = 26.2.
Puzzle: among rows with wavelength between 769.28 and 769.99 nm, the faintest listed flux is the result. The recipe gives 34.05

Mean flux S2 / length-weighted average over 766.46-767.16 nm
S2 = 30.8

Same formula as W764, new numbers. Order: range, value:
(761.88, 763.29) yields 27.8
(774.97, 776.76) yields 31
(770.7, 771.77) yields 25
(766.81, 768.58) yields 33.2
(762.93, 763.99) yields 23.9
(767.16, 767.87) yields 33.7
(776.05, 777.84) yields 30.2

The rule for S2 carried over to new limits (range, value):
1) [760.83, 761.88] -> 31.1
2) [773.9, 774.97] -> 29.7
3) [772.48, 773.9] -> 31.9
